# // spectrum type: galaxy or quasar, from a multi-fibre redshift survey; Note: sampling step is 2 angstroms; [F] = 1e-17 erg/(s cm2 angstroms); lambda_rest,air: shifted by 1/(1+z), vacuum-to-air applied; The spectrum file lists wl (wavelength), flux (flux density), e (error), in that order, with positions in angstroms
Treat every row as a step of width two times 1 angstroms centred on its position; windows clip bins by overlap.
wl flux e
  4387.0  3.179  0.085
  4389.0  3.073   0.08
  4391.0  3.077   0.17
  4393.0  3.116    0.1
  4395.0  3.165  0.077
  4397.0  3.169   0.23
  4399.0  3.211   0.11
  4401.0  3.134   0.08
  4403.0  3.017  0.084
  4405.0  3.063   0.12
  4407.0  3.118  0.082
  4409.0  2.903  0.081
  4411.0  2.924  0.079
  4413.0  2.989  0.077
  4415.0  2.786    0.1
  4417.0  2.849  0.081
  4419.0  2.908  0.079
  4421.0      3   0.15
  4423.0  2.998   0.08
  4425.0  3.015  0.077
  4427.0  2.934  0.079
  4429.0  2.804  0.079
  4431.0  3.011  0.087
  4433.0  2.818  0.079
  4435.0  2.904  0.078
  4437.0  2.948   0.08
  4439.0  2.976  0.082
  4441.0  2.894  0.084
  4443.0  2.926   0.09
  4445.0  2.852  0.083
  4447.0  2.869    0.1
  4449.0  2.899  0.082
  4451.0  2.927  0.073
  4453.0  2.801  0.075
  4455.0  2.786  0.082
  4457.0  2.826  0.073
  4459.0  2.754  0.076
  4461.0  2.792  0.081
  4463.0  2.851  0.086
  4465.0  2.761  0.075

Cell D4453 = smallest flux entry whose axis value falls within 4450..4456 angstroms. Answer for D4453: 2.786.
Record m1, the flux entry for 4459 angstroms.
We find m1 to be 2.754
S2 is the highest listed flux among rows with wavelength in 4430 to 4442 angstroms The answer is 3.011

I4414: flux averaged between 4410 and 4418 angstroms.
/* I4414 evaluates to 2.89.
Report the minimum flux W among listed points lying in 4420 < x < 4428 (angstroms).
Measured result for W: 2.934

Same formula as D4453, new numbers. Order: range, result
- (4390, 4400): 3.077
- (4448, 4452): 2.899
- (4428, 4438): 2.804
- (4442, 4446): 2.852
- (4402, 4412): 2.903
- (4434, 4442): 2.894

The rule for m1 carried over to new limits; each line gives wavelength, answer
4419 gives 2.908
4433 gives 2.818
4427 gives 2.934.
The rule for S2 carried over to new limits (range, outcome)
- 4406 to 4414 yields 3.118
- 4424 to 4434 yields 3.015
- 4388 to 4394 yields 3.116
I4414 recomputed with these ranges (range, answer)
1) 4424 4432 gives 2.94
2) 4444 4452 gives 2.89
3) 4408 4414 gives 2.94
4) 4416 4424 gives 2.94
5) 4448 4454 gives 2.88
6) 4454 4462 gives 2.79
